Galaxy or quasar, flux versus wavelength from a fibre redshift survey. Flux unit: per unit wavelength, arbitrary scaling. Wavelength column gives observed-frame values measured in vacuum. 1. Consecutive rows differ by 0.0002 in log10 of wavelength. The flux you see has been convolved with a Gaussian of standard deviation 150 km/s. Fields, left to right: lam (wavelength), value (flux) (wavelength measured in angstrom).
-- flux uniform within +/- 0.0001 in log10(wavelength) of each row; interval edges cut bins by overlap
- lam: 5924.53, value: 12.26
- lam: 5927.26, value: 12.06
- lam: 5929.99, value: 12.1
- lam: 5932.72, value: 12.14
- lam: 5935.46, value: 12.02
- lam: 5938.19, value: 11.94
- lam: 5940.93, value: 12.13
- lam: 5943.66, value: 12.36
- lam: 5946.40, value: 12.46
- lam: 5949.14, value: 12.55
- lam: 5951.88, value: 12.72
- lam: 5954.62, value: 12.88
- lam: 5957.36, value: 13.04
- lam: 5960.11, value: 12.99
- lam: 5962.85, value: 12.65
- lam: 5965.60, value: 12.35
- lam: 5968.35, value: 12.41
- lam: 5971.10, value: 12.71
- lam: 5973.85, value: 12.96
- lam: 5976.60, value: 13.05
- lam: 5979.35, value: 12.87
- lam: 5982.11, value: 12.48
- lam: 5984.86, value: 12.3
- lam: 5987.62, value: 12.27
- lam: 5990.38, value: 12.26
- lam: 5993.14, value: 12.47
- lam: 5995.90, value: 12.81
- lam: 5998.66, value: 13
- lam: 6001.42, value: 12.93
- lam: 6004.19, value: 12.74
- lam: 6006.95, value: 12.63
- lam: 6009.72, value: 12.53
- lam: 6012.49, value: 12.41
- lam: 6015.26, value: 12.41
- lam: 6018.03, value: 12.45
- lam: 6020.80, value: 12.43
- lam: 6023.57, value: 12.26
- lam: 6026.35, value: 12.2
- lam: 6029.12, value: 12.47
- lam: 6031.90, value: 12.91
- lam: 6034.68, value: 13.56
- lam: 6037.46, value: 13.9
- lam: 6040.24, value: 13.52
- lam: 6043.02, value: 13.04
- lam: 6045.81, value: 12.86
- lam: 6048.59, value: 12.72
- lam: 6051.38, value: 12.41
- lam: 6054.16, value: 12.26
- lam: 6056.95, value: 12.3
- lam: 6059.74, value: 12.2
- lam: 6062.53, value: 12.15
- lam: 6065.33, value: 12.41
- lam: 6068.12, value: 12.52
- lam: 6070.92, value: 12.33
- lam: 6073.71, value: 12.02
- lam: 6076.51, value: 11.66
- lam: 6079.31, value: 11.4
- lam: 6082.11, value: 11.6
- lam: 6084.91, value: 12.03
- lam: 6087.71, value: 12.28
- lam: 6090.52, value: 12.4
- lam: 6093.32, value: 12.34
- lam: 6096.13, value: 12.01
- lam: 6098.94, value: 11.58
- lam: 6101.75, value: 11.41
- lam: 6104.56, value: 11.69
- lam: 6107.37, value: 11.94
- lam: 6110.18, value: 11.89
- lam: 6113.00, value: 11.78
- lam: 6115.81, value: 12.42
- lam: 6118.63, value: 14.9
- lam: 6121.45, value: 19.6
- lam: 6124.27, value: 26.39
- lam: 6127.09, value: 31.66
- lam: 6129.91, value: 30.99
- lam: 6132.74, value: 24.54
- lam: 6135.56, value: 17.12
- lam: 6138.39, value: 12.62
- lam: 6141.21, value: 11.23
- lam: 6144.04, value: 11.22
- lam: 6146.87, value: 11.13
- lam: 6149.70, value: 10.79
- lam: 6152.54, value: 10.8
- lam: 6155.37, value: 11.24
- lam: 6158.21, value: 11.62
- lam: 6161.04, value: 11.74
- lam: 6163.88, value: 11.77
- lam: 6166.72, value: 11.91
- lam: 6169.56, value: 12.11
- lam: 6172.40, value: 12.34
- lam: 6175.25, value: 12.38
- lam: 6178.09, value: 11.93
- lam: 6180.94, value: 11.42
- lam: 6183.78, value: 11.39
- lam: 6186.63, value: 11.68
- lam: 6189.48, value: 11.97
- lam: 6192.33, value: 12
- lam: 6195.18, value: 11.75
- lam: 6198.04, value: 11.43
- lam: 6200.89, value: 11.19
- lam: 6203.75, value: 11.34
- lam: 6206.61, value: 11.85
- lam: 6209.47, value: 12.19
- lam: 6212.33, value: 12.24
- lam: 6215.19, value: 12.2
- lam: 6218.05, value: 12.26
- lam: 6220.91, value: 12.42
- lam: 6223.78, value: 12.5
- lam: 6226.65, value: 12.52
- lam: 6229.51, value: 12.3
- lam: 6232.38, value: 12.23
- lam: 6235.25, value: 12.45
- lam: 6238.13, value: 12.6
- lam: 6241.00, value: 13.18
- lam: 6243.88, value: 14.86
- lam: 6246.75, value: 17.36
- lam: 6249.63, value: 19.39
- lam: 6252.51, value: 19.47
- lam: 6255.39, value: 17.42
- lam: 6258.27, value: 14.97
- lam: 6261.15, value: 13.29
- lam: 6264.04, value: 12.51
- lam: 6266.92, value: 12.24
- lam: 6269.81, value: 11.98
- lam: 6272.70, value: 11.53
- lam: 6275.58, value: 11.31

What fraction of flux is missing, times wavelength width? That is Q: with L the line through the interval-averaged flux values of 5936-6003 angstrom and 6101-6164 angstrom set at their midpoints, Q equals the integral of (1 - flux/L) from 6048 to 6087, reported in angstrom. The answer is 5.8 angstrom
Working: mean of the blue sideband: 12.6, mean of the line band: 12.1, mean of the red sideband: 15.3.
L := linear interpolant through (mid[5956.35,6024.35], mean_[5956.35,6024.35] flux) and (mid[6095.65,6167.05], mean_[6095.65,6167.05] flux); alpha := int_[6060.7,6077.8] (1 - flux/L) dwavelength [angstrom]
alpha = 2.12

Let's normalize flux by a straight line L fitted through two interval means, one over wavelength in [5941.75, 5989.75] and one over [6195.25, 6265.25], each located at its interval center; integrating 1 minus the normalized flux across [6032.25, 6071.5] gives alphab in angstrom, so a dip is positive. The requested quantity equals 0.5 angstrom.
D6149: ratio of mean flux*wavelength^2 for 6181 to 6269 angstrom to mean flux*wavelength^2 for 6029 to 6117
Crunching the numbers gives 1.1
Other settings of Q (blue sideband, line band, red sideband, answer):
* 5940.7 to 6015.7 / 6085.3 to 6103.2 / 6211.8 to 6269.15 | 1.6 angstrom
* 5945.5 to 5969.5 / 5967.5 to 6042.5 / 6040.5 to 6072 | -0.7 angstrom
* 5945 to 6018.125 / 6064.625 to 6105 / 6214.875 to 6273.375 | 3.5 angstrom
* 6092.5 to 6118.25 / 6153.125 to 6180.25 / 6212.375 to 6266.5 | 2.3 angstrom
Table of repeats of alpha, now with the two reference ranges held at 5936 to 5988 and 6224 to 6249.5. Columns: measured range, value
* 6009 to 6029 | 0.7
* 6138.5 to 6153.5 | 2.4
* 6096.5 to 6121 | 1.3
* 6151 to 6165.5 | 2.1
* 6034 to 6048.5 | -0.5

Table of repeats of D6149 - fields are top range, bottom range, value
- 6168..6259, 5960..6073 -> 1.10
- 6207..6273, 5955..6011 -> 1.17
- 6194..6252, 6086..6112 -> 1.14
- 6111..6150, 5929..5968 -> 1.51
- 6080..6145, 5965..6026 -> 1.28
